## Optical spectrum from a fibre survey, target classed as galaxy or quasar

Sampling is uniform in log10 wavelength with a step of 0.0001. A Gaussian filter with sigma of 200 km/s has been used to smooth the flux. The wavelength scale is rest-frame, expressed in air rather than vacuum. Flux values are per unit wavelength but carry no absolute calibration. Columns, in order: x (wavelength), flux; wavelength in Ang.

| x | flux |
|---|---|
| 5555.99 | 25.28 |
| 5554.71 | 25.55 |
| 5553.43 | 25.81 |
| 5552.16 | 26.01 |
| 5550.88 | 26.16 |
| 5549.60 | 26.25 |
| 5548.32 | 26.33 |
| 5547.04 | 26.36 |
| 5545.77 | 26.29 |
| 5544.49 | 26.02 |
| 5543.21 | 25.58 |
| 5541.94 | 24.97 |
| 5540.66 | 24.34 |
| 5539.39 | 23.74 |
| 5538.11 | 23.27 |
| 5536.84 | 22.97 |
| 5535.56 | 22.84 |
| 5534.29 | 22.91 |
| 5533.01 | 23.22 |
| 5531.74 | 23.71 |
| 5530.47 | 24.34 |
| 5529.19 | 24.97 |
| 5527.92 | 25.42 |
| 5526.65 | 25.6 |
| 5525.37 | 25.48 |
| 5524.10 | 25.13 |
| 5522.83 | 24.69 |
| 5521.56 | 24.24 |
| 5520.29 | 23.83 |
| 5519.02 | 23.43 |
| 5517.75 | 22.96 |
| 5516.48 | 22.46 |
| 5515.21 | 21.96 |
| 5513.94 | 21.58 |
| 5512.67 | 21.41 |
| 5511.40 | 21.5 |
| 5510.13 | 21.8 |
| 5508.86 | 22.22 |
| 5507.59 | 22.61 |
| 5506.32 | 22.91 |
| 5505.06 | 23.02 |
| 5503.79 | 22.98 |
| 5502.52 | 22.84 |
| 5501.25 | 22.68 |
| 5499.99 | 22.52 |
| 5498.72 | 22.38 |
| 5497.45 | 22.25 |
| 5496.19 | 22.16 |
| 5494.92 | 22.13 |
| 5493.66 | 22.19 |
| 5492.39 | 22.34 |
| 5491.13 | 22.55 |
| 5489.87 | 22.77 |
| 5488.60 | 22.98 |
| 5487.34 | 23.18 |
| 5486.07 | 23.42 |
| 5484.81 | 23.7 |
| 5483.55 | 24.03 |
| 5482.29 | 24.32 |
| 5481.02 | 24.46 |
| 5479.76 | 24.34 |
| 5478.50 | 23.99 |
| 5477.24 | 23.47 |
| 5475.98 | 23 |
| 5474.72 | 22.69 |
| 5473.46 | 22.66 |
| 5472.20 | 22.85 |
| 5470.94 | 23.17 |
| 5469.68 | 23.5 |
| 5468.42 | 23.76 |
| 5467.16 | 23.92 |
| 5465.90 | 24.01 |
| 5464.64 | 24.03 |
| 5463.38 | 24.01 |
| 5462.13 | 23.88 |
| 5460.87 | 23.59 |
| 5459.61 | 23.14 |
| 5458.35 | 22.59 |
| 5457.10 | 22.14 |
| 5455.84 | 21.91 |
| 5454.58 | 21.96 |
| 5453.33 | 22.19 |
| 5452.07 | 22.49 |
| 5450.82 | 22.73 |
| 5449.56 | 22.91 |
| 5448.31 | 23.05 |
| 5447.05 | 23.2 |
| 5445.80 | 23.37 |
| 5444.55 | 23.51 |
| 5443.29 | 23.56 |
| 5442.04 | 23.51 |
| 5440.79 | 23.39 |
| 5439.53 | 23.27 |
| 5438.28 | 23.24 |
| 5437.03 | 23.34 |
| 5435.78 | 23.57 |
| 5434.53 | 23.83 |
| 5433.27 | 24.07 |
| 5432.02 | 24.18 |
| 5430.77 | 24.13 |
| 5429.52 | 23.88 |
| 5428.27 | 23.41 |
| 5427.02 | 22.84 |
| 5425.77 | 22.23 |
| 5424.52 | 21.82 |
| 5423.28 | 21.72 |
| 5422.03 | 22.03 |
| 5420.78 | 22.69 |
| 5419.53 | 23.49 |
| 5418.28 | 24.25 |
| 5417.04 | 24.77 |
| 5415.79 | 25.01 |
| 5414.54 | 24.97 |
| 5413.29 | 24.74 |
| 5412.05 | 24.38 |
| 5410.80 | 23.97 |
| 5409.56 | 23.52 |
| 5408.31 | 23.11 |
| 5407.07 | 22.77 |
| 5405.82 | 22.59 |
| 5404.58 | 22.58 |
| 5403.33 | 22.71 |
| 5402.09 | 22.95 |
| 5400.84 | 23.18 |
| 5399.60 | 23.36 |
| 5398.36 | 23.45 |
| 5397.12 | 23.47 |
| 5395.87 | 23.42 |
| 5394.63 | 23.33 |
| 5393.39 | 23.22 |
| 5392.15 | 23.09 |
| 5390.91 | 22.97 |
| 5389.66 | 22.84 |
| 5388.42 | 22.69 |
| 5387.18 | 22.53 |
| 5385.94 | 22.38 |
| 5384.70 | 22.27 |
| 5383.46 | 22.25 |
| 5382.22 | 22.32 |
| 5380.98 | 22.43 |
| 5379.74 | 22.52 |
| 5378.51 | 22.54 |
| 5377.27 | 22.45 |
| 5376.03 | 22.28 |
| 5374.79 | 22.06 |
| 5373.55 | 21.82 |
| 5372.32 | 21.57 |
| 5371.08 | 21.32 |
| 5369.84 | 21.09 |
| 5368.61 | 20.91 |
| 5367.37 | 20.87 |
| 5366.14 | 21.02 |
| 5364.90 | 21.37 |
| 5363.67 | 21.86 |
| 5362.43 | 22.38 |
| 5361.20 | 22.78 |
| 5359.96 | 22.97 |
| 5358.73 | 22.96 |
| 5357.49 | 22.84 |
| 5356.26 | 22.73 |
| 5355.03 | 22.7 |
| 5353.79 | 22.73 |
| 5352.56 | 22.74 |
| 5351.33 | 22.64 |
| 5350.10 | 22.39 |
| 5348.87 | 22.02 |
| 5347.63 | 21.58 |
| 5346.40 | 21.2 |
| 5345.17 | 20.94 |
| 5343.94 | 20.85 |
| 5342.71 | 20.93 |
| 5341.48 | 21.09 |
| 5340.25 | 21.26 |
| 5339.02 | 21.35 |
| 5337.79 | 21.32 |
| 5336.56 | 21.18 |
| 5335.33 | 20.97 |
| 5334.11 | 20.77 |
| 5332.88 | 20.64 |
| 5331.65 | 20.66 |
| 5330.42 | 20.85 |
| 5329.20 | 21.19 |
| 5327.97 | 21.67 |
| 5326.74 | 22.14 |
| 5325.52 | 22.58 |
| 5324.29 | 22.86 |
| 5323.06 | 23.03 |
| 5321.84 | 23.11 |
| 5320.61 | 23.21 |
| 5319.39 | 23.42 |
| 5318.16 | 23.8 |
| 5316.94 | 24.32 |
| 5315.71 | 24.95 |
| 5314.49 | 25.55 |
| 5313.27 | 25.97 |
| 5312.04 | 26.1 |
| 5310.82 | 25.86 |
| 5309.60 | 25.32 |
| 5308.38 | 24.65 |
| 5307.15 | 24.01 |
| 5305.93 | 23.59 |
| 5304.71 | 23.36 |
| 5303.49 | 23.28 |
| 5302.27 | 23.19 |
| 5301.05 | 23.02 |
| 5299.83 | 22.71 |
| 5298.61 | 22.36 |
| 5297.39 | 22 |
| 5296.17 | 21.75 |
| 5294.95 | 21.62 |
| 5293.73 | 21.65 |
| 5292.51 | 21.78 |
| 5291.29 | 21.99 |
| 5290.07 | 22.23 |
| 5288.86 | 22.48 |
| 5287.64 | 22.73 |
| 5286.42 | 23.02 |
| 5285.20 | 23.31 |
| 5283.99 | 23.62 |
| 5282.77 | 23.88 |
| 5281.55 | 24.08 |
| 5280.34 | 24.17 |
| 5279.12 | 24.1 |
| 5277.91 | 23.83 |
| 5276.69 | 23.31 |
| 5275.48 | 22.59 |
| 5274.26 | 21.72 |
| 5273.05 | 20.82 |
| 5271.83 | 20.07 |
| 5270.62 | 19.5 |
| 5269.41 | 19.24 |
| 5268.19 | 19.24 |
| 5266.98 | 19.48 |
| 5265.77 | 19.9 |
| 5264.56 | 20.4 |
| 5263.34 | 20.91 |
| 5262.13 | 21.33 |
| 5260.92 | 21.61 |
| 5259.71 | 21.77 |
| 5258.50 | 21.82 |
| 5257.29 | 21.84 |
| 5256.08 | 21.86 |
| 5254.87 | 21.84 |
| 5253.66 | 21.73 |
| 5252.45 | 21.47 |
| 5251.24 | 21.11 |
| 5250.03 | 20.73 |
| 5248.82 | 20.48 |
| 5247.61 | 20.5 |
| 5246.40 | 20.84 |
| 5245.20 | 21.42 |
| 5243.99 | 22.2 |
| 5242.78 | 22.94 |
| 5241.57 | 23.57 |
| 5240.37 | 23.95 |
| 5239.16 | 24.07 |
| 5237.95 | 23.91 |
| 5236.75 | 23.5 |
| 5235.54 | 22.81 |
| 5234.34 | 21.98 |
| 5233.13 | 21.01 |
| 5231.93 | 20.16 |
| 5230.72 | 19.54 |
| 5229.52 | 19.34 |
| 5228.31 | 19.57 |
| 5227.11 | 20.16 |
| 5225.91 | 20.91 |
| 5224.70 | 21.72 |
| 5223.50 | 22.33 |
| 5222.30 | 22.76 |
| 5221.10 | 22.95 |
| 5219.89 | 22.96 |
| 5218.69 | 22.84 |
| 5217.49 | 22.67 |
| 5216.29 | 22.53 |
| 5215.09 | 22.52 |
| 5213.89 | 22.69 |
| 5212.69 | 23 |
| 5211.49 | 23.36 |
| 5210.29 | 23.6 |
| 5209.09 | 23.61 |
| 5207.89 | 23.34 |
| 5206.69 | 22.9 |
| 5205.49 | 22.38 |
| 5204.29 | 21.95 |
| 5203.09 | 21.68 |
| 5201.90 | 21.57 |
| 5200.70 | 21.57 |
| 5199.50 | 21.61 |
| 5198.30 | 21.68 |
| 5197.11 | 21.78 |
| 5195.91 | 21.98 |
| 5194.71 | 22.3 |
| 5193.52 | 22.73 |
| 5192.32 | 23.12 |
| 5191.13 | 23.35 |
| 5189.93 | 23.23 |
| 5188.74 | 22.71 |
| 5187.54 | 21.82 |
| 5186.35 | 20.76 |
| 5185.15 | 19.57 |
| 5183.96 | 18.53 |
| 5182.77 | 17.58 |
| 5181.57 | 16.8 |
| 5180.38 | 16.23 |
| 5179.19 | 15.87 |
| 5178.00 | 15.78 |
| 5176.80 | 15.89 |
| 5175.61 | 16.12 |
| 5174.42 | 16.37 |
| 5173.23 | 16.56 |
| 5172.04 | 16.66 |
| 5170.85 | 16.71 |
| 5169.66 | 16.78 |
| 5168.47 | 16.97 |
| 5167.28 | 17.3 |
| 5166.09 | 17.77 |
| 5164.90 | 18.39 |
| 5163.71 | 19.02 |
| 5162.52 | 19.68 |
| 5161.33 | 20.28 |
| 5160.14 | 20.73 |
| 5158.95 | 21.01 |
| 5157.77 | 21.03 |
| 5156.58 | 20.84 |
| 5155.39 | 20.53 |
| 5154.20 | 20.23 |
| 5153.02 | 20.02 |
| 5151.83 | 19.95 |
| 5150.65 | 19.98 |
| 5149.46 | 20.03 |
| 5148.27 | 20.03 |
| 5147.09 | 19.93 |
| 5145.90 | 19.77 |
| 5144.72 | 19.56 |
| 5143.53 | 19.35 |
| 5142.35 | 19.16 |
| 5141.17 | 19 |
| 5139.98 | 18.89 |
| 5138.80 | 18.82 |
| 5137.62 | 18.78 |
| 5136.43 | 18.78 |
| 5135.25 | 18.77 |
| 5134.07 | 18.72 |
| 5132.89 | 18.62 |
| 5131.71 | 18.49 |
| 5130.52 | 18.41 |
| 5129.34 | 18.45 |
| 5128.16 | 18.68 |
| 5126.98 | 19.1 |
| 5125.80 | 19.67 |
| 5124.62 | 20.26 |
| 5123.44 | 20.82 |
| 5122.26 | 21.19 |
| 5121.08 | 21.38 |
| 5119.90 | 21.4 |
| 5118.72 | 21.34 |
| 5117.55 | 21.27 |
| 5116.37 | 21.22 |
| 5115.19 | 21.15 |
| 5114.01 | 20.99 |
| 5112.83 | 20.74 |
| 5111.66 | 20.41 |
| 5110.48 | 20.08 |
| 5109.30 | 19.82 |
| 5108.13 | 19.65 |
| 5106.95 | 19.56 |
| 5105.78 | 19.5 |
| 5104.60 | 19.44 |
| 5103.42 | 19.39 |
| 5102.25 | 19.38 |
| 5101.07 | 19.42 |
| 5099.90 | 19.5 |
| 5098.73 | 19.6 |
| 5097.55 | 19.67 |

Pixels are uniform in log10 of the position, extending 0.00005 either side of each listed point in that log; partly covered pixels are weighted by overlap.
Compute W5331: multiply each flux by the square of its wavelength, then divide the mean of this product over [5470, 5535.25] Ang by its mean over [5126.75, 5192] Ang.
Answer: 1.39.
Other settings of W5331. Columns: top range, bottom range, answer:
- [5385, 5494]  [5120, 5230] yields 1.27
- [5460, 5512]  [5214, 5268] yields 1.17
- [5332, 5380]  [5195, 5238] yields 1.04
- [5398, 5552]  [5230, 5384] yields 1.12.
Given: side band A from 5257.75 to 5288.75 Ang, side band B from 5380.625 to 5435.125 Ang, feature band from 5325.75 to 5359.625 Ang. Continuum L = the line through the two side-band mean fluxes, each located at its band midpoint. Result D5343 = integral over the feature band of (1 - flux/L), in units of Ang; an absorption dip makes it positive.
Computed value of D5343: 1.4 Ang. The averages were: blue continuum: 21.9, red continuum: 23.2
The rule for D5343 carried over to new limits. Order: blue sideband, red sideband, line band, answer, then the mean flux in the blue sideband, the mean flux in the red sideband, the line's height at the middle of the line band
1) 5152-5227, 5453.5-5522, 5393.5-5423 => -1.6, 20.5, 23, 22.3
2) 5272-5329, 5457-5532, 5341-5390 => 2.5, 23.2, 23.3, 23.2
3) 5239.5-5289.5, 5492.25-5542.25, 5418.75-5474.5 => -0.8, 21.9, 23.2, 22.8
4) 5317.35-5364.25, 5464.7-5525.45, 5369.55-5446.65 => -2.0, 22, 23.1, 22.5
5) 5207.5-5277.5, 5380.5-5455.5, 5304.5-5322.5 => -1.8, 21.7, 23.2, 22.3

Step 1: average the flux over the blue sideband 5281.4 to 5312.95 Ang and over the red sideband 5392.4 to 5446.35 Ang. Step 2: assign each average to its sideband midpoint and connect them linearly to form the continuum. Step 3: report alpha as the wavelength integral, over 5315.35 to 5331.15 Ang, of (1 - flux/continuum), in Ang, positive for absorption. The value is 0.3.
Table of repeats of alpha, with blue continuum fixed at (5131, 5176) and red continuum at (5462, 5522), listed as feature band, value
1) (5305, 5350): -3.4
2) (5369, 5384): -0.3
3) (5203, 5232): -3.5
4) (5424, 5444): -1.0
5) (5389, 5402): -0.8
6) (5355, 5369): -0.4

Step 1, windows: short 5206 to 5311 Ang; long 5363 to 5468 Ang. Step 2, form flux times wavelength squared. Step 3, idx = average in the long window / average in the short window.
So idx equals 1.1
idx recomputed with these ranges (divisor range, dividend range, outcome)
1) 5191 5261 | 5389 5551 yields 1.16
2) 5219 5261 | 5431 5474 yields 1.16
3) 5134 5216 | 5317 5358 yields 1.17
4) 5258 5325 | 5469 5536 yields 1.10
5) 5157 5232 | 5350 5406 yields 1.18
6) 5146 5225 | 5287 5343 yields 1.16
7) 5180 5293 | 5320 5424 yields 1.08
